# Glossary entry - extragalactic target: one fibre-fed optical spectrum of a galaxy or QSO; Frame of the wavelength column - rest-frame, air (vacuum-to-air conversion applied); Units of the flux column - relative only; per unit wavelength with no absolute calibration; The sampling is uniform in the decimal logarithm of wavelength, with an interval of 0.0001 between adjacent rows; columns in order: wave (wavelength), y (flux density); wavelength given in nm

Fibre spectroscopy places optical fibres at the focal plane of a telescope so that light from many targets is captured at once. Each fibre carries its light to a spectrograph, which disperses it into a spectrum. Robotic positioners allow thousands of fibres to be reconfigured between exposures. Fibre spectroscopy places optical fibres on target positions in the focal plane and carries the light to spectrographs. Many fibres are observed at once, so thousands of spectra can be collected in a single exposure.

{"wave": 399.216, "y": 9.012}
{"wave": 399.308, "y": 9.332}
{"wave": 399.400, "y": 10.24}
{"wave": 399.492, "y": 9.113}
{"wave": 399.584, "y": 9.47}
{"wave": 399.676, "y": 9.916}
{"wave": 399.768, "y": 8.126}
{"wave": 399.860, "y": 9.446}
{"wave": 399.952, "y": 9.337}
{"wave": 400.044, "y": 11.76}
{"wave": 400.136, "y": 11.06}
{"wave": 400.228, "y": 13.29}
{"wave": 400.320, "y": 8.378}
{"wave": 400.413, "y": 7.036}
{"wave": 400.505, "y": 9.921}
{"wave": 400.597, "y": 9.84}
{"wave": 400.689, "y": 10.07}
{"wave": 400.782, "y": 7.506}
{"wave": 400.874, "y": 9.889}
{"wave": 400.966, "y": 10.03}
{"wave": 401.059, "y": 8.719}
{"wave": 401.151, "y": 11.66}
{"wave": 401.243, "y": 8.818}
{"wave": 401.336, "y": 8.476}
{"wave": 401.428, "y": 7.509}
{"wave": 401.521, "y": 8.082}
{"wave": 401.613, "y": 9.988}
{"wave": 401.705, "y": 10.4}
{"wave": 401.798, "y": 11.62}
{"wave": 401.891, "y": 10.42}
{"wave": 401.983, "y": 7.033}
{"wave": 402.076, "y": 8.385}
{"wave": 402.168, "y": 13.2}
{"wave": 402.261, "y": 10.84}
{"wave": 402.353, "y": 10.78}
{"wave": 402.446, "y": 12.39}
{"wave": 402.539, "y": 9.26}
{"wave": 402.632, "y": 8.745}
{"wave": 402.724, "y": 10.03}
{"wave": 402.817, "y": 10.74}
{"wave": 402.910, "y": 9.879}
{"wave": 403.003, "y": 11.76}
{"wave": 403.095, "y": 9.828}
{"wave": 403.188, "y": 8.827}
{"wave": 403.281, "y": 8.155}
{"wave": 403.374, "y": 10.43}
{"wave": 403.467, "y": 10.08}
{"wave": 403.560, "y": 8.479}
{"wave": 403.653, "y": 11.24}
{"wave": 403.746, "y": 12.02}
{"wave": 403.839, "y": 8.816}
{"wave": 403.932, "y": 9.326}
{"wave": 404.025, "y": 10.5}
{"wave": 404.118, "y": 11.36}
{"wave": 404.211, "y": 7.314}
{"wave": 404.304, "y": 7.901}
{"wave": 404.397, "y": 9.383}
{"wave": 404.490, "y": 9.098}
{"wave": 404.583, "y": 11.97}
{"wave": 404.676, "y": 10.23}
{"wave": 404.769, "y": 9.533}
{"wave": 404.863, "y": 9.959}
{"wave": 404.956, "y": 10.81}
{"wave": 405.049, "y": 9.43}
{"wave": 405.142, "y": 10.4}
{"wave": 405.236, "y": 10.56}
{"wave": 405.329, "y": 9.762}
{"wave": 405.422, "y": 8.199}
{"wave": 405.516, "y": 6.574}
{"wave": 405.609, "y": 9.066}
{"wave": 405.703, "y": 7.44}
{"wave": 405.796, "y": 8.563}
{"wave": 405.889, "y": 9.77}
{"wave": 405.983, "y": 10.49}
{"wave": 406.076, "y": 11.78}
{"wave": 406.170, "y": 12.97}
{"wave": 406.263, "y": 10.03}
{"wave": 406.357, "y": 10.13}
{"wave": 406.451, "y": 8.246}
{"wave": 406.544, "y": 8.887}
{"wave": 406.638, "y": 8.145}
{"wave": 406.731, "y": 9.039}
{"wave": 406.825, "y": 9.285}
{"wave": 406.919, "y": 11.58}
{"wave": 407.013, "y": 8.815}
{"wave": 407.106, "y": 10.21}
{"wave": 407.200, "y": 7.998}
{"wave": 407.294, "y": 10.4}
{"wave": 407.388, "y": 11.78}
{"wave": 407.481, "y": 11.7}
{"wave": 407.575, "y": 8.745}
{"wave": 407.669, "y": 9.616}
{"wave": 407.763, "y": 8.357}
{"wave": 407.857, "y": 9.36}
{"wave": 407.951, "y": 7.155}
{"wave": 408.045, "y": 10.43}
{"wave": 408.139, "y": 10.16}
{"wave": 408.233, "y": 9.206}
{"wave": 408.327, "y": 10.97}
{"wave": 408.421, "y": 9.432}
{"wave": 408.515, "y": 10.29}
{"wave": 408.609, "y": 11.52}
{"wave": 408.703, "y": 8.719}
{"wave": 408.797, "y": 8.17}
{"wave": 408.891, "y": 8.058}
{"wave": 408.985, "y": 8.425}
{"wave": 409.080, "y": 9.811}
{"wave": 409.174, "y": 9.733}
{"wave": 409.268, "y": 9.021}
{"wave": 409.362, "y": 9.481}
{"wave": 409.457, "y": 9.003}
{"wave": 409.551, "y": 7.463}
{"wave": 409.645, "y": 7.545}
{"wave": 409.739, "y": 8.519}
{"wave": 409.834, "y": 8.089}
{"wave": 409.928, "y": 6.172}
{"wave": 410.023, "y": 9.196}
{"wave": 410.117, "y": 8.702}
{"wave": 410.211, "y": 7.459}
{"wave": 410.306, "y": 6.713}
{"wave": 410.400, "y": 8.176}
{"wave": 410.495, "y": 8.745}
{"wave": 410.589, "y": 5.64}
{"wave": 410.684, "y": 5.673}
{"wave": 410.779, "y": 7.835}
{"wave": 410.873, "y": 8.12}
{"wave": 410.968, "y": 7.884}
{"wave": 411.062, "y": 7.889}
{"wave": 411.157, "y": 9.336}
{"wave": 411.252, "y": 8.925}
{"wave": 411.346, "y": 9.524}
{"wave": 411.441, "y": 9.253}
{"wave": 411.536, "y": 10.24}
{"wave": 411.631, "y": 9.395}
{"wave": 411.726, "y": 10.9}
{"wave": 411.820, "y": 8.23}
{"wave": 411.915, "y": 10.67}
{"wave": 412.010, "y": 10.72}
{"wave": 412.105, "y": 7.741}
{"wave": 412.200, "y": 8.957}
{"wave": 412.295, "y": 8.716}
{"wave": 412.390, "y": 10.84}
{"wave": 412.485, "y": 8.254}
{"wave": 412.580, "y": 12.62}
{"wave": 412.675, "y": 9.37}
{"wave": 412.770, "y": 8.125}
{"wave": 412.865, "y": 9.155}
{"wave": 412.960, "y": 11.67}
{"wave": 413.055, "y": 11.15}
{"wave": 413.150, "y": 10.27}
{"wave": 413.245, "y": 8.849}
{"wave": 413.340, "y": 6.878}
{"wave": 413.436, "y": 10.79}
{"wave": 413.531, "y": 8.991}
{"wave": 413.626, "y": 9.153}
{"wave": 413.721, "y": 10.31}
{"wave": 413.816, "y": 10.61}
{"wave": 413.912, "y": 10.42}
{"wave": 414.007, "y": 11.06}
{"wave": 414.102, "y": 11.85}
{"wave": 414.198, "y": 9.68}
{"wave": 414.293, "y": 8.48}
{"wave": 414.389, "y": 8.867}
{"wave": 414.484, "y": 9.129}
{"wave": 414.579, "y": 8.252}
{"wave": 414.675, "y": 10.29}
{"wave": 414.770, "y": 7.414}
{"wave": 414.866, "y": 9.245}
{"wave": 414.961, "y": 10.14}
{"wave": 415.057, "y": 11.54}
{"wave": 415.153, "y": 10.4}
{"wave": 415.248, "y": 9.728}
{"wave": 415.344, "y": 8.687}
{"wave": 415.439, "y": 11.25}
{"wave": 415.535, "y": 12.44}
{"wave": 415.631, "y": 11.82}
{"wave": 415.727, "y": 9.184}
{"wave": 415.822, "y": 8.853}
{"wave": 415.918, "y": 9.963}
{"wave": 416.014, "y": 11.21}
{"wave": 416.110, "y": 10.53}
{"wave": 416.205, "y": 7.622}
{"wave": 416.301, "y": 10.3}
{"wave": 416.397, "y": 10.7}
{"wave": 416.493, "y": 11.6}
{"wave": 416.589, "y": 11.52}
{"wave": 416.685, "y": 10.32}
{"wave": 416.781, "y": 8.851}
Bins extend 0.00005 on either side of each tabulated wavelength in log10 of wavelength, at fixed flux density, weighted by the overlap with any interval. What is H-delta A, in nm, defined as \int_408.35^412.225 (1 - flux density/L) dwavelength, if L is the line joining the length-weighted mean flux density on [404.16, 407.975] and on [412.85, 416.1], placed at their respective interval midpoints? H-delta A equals 0.42 nm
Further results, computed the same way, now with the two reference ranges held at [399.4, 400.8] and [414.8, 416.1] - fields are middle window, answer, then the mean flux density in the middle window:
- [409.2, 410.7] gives 0.32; 7.92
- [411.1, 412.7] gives 0.08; 9.62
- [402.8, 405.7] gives 0.05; 9.68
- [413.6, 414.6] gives 0.04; 9.86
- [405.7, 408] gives 0.07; 9.66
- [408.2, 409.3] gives 0.06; 9.46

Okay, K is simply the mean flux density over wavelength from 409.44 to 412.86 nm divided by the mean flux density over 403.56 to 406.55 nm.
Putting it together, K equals 0.89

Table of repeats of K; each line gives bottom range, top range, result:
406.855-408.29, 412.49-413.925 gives 1.01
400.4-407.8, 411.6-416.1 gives 1.01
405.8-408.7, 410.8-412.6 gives 0.95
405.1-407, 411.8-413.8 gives 1.01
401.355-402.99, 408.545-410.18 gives 0.87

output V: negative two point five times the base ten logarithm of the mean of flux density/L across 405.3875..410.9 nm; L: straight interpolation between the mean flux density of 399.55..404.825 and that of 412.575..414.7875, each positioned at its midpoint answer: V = 0.09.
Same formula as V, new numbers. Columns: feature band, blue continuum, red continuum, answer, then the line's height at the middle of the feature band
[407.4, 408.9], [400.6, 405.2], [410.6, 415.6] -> 0.009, 9.67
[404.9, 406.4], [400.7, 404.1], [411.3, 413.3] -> 0.006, 9.81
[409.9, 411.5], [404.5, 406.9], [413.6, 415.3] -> 0.216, 9.75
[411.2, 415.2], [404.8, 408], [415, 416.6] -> 0.052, 10.2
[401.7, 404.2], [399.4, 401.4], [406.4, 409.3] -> -0.062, 9.56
